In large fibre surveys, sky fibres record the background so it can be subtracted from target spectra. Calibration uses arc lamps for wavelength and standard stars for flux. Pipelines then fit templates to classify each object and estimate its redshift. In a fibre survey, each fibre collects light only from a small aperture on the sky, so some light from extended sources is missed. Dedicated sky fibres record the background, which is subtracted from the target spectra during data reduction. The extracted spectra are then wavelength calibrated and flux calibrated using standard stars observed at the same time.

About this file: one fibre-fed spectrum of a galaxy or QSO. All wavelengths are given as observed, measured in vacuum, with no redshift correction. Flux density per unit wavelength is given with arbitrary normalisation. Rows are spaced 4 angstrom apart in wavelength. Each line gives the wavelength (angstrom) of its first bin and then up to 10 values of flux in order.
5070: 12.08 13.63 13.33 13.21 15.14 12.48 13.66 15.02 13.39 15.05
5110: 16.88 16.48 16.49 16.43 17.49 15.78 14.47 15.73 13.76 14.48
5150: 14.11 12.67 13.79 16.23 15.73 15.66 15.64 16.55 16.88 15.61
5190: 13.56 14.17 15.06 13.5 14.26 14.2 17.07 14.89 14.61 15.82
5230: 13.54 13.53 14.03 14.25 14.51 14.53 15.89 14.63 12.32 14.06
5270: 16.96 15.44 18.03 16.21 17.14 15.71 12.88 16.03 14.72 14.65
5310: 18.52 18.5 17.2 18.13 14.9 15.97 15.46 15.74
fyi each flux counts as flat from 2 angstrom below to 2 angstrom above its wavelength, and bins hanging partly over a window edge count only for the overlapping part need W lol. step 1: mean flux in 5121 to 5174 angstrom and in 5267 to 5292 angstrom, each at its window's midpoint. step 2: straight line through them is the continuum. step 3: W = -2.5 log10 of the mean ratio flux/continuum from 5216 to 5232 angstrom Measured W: 0.08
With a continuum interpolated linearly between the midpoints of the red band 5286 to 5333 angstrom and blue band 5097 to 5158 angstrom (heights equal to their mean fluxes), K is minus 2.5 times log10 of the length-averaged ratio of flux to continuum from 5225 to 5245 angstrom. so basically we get 0.114 mag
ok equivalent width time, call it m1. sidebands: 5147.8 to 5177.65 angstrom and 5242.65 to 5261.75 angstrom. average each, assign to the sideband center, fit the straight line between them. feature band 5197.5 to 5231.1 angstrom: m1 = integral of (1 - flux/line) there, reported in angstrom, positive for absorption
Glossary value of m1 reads -0.1 angstrom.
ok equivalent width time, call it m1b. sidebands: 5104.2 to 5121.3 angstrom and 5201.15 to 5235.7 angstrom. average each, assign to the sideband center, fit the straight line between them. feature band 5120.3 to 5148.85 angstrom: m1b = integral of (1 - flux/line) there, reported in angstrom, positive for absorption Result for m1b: 1.0 angstrom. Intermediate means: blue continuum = 16.3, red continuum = 14.6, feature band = 15.4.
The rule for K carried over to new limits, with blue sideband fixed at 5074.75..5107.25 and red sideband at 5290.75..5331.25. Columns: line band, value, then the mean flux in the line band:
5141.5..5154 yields 0.04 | 13.9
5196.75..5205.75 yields 0.06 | 14.2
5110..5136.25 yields -0.15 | 16.2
